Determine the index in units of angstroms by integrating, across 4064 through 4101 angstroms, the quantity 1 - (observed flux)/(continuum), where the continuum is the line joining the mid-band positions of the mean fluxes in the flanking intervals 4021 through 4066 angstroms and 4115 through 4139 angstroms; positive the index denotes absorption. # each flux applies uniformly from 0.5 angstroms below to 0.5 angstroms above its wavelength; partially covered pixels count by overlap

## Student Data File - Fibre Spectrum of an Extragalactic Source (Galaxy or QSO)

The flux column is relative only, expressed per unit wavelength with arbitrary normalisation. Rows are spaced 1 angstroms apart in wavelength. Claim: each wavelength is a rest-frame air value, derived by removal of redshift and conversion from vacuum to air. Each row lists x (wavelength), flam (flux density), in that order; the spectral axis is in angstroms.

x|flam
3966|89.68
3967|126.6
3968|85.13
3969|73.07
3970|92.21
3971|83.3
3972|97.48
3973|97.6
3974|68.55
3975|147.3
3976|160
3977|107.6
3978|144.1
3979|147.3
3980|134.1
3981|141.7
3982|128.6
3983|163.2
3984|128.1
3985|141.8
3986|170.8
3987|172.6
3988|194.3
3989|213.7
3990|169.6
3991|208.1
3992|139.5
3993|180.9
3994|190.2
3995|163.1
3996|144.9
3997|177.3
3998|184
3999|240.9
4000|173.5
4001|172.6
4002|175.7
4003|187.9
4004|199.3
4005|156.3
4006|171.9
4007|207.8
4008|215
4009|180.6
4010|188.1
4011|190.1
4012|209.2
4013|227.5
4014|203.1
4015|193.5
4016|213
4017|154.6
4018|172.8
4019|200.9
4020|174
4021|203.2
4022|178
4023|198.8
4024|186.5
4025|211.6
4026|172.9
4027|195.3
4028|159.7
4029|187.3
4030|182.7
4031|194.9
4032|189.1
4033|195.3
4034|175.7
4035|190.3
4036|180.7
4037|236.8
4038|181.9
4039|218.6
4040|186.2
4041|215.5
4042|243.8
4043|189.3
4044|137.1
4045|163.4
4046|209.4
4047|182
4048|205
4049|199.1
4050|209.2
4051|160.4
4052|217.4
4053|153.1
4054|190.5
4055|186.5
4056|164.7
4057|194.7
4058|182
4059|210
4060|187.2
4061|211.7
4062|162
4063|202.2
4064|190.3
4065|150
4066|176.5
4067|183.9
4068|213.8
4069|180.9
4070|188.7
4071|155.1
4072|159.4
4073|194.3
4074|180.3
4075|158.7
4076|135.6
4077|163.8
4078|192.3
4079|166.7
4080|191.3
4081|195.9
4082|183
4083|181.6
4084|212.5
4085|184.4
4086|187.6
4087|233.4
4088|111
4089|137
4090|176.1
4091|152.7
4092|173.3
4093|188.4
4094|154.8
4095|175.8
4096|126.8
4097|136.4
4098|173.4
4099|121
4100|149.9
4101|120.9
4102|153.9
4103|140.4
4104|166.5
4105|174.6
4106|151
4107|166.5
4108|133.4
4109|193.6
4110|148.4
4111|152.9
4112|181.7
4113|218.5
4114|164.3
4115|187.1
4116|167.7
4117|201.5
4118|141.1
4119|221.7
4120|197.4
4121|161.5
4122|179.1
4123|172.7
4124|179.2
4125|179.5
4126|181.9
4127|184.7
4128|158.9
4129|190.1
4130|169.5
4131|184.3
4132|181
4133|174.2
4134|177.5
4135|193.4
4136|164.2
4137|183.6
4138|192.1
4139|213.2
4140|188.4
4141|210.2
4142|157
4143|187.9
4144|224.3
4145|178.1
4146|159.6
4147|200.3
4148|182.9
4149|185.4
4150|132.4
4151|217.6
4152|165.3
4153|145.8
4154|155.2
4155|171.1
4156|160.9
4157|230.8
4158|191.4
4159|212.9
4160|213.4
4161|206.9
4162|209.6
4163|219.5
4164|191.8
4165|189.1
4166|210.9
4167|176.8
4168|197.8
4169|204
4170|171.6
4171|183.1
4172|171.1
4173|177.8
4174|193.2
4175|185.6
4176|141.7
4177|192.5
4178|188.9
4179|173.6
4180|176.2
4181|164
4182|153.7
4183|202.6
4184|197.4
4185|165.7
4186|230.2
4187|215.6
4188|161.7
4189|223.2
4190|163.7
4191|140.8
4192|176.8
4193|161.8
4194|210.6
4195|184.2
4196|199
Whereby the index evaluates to 3.0 angstroms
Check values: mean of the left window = 190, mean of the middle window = 170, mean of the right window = 181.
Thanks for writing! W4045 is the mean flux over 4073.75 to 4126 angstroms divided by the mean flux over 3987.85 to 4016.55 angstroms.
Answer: 0.90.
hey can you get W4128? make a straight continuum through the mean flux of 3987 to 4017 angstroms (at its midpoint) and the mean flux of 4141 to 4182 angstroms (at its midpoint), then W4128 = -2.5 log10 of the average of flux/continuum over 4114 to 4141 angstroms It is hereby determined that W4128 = 0.021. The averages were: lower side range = 188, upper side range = 185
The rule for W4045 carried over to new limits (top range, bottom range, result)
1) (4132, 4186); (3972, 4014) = 1.10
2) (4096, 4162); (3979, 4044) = 0.96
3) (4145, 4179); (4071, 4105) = 1.12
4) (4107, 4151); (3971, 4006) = 1.14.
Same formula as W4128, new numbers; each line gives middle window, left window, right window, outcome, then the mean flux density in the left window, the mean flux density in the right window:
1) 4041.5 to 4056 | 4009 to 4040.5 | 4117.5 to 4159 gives 0.008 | 192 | 181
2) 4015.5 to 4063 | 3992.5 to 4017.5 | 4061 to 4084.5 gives -0.035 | 188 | 180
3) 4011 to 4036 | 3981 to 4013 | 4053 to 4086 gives -0.060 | 179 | 182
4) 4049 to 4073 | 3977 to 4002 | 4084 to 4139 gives -0.095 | 167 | 171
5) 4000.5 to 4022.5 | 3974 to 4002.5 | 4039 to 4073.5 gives -0.110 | 163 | 187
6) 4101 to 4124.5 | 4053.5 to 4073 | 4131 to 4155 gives 0.070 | 184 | 181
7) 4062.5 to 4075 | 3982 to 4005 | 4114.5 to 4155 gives -0.013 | 175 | 181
